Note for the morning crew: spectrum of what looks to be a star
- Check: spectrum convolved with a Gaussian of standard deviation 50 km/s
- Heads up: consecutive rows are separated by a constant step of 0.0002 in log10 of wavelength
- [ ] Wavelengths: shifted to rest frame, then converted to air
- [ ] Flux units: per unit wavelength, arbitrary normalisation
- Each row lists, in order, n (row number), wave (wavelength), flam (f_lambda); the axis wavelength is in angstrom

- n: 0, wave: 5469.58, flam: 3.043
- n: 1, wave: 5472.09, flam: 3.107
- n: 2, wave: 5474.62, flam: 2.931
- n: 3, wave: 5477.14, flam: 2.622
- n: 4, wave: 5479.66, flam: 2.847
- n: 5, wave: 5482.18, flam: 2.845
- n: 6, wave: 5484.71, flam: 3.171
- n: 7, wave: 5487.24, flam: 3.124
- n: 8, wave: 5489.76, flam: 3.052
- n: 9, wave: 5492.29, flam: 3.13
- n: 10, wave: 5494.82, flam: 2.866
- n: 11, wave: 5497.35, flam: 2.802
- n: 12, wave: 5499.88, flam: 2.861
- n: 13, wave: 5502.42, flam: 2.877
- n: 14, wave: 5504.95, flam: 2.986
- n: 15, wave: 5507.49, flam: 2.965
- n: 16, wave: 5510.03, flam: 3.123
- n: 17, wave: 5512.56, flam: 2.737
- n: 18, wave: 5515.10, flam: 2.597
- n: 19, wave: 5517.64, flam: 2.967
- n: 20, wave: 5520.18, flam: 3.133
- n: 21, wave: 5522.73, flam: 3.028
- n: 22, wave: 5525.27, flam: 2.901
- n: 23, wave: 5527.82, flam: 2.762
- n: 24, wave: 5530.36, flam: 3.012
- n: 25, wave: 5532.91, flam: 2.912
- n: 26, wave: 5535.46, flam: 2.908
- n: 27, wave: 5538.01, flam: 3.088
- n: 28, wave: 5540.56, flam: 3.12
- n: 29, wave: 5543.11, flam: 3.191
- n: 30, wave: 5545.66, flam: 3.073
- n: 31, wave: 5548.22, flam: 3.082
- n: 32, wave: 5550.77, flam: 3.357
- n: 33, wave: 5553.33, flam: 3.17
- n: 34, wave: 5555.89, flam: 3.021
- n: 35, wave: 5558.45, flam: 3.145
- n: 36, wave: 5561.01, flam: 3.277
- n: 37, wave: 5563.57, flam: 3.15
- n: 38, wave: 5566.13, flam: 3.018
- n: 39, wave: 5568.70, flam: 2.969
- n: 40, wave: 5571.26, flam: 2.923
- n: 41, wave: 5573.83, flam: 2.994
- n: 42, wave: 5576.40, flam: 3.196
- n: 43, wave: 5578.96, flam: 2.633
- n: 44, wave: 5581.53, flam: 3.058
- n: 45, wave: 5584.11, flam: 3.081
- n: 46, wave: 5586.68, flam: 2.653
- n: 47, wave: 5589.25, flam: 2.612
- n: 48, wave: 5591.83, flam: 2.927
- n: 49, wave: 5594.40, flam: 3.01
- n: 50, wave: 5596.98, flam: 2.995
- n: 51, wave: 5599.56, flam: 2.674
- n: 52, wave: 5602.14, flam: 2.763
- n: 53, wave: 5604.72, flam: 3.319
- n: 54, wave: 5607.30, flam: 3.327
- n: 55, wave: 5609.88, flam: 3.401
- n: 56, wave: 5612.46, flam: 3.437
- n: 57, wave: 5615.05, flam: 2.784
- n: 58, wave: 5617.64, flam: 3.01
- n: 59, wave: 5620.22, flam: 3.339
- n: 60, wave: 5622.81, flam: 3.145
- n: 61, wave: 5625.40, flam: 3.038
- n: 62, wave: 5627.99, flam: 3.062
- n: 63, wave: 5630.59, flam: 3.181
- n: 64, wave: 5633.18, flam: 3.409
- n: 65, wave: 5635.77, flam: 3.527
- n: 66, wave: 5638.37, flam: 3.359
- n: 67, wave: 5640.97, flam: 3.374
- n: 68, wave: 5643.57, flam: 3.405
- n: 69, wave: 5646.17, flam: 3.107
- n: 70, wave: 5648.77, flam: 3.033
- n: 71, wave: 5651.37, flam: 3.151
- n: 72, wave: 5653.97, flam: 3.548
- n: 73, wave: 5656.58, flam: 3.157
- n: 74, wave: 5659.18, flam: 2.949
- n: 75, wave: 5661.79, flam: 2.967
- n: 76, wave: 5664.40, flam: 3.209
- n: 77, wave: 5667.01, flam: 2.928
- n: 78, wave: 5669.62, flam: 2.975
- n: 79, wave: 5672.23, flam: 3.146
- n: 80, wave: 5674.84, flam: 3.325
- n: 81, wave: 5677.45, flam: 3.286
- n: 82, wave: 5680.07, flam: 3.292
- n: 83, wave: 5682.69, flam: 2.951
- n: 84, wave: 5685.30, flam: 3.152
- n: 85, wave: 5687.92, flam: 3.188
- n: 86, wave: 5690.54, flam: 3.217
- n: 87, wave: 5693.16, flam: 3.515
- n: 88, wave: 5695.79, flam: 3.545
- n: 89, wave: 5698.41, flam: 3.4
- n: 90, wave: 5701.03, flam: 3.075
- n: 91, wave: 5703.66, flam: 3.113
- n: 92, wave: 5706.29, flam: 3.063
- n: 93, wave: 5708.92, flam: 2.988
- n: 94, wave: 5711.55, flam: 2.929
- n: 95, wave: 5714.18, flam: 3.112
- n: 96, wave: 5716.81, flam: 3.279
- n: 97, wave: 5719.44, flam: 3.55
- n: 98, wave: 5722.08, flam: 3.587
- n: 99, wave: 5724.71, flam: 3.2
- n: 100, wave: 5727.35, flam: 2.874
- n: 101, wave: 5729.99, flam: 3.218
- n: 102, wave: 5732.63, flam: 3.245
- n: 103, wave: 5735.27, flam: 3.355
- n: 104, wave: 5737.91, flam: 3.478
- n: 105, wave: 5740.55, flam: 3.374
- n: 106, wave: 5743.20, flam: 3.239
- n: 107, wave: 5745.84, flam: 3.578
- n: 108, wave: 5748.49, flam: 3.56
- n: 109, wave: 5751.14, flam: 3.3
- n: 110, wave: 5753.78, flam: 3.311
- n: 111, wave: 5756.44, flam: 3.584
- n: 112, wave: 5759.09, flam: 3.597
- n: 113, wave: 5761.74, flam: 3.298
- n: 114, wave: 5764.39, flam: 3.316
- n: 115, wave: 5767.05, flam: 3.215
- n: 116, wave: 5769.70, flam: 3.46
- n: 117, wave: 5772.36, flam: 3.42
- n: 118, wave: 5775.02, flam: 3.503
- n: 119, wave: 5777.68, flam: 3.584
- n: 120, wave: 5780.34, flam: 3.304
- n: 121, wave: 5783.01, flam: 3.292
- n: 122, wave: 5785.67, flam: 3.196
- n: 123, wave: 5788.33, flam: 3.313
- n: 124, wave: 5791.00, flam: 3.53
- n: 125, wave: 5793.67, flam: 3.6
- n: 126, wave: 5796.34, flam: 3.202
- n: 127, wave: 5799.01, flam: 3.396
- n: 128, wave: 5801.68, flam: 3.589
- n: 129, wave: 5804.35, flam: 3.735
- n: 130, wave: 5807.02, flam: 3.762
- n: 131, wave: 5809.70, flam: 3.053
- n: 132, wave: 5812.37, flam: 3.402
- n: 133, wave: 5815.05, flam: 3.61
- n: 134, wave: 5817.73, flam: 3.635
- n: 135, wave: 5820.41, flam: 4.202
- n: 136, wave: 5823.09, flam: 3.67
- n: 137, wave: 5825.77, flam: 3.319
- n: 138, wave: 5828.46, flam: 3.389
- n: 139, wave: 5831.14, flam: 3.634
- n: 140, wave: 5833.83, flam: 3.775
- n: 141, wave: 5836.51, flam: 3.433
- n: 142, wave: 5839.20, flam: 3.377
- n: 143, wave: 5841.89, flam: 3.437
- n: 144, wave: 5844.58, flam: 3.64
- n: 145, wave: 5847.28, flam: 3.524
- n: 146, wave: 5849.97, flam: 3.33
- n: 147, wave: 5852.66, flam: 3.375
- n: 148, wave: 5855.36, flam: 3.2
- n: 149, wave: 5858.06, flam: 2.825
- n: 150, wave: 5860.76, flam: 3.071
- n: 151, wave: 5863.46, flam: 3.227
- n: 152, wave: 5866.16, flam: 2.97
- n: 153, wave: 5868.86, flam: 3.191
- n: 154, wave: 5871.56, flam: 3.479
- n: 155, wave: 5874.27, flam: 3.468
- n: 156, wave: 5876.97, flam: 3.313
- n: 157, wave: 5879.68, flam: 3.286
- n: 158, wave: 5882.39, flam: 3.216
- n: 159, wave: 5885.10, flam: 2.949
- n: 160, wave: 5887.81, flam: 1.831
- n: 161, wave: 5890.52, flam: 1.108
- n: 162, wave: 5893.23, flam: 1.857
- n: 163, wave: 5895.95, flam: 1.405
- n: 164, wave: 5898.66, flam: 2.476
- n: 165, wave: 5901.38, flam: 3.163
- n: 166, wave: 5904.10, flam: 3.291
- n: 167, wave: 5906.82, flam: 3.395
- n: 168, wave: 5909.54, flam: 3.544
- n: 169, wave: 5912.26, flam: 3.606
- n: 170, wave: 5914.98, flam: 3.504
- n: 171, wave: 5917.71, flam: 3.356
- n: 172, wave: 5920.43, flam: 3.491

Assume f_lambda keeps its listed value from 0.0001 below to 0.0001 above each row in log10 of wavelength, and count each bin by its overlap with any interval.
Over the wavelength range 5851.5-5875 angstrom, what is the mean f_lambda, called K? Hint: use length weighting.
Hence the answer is 3.19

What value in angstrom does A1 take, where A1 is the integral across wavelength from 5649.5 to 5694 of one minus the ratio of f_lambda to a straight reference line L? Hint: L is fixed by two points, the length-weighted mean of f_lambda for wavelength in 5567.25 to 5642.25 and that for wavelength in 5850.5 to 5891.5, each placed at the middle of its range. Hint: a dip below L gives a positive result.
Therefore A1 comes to -1.7 angstrom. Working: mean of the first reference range 3.08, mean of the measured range 3.17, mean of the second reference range 2.99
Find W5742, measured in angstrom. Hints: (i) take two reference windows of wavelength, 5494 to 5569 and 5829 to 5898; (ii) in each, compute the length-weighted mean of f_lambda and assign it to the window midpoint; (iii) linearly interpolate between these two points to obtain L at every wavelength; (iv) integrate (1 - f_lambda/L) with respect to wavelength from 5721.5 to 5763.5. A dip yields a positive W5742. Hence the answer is -4.7 angstrom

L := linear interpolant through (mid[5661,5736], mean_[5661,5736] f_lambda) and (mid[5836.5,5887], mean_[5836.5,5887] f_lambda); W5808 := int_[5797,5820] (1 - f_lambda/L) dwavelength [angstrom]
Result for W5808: -2.1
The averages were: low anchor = 3.2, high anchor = 3.26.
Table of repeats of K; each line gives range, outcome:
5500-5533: 2.92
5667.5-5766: 3.27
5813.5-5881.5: 3.41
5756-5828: 3.47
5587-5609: 2.95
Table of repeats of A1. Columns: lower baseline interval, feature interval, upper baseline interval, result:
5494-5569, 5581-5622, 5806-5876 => 1.0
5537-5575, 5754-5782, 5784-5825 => 0.3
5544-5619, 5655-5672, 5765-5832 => 0.8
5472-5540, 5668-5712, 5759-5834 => 1.2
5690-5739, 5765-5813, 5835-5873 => -2.1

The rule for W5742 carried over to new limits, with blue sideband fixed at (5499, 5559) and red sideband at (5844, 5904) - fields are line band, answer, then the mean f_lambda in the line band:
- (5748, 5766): -2.9 angstrom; 3.41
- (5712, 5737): -2.7 angstrom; 3.26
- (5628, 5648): -2.3 angstrom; 3.31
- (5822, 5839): -3.6 angstrom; 3.52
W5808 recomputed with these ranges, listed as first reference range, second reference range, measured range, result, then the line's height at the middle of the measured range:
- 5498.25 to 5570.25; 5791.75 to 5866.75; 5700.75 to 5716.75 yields 1.0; 3.27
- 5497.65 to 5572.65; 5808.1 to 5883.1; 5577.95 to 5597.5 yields 1.3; 3.08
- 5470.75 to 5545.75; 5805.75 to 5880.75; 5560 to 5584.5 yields 0.1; 3.04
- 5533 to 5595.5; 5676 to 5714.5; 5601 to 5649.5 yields -1.8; 3.1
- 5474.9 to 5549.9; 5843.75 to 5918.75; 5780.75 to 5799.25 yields -2.2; 3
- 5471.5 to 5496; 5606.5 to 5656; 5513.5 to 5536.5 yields 1.0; 3.04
